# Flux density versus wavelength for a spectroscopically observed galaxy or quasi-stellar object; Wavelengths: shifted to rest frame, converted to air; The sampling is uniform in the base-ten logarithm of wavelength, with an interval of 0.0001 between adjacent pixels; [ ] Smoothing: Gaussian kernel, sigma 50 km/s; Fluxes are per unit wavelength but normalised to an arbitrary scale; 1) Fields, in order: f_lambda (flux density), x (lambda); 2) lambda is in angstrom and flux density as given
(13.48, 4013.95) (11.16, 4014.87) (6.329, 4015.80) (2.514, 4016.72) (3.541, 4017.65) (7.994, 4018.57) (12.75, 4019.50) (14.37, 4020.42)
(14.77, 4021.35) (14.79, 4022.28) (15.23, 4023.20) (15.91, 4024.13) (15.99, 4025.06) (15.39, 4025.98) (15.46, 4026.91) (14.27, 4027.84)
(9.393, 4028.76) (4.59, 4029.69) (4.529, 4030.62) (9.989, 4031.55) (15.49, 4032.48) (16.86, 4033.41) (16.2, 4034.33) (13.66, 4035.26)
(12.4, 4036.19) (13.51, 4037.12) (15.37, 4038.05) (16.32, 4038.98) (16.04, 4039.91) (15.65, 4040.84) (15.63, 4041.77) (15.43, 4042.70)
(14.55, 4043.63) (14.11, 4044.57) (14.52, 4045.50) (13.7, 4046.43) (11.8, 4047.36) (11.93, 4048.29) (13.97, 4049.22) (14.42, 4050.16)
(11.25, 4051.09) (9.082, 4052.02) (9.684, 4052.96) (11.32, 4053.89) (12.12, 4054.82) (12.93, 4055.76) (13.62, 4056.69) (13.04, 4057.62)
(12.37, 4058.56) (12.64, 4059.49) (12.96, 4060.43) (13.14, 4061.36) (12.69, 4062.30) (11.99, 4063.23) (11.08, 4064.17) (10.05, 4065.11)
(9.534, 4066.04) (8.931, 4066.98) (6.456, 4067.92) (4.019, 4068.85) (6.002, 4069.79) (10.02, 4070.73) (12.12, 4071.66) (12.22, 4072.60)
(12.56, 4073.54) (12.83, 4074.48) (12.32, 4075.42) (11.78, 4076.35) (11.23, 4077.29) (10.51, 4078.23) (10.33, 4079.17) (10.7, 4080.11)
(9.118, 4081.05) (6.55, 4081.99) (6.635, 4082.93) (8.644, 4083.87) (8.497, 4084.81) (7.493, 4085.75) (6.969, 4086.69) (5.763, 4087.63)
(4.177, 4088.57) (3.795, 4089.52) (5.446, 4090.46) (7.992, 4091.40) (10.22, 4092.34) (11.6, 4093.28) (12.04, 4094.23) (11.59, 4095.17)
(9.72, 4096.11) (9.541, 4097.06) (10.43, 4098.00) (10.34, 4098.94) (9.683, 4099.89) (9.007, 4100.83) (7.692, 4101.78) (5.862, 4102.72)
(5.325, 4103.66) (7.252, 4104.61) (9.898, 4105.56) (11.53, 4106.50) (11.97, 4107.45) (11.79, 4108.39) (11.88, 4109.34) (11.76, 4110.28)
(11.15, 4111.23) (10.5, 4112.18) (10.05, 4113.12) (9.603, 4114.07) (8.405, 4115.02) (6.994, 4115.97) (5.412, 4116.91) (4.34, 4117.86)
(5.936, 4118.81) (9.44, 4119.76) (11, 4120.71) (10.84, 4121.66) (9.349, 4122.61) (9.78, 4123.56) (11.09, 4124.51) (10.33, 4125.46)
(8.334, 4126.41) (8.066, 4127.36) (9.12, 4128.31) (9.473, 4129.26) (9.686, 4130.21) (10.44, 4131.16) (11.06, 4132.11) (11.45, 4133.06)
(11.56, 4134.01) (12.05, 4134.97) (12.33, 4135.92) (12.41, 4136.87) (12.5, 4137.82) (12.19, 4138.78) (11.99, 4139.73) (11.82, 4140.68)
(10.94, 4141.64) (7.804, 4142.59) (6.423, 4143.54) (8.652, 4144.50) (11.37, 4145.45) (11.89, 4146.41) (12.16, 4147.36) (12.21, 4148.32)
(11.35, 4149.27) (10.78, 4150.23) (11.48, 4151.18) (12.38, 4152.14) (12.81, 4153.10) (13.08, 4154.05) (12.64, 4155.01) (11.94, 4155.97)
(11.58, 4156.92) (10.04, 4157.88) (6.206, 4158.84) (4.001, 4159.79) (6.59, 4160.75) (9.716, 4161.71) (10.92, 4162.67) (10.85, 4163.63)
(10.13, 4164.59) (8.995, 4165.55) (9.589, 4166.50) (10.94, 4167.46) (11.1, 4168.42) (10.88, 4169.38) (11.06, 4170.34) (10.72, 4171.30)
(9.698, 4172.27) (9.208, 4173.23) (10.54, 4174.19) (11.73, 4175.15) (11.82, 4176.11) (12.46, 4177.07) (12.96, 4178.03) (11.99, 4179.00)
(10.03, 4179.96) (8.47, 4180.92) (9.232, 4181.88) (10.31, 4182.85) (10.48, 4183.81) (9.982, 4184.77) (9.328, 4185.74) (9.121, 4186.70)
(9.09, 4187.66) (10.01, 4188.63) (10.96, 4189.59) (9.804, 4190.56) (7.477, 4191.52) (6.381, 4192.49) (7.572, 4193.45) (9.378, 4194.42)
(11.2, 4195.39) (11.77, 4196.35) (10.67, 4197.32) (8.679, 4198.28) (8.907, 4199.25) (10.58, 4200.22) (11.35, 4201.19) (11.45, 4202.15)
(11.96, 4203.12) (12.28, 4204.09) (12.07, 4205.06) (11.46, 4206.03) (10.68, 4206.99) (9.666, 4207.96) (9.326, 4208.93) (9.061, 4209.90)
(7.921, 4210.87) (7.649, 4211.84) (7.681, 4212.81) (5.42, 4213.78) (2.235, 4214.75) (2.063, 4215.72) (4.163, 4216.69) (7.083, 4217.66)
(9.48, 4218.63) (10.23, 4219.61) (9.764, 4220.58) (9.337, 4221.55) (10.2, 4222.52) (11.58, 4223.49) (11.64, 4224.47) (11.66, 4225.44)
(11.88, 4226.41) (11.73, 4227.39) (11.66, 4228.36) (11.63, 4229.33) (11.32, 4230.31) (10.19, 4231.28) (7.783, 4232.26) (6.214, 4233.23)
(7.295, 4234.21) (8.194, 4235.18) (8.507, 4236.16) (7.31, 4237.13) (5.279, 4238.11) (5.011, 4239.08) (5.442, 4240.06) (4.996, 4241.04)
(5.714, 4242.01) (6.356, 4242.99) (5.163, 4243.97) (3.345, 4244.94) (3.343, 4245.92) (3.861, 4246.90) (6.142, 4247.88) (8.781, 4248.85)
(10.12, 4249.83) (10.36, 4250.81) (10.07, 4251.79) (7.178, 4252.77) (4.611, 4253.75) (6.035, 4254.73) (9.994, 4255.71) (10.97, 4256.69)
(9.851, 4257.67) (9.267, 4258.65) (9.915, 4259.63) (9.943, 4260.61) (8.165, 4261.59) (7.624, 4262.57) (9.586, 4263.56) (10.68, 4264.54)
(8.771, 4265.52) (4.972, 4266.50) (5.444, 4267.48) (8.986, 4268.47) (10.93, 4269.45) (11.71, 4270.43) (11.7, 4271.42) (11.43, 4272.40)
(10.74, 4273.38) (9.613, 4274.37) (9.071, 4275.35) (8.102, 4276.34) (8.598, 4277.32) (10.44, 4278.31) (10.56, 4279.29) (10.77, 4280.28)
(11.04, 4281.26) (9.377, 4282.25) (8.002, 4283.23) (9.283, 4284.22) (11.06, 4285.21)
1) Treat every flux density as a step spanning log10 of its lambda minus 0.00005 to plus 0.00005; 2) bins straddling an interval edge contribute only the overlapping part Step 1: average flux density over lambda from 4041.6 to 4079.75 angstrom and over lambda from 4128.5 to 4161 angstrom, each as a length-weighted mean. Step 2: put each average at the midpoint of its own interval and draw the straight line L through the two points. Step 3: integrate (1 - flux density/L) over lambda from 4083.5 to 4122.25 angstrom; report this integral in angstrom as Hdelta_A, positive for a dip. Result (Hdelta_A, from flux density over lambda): 8.3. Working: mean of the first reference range 11.7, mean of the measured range 8.82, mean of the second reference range 10.8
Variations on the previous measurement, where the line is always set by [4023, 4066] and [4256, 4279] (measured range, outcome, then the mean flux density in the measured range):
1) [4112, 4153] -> 5.1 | 10.1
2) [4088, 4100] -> 3.2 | 8.92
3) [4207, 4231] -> 2.9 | 8.98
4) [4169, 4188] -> 0.7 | 10.5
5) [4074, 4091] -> 5.4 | 8.49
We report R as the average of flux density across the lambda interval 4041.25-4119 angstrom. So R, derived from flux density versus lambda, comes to 10.2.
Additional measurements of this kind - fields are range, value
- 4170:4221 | 9.51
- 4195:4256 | 8.47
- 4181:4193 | 9.32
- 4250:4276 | 9.14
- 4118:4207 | 10.3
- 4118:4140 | 10.3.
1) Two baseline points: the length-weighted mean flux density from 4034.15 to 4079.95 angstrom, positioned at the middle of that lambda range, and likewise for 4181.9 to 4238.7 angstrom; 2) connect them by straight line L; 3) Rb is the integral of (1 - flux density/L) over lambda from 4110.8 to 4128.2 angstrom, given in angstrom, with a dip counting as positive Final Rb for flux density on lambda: 3.29 angstrom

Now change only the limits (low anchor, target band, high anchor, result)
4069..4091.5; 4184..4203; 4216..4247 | -3.4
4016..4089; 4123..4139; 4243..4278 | -0.5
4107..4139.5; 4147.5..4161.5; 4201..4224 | -1.2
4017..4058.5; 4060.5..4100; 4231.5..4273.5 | 8.2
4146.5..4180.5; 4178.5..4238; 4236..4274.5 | -0.1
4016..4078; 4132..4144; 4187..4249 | -1.0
